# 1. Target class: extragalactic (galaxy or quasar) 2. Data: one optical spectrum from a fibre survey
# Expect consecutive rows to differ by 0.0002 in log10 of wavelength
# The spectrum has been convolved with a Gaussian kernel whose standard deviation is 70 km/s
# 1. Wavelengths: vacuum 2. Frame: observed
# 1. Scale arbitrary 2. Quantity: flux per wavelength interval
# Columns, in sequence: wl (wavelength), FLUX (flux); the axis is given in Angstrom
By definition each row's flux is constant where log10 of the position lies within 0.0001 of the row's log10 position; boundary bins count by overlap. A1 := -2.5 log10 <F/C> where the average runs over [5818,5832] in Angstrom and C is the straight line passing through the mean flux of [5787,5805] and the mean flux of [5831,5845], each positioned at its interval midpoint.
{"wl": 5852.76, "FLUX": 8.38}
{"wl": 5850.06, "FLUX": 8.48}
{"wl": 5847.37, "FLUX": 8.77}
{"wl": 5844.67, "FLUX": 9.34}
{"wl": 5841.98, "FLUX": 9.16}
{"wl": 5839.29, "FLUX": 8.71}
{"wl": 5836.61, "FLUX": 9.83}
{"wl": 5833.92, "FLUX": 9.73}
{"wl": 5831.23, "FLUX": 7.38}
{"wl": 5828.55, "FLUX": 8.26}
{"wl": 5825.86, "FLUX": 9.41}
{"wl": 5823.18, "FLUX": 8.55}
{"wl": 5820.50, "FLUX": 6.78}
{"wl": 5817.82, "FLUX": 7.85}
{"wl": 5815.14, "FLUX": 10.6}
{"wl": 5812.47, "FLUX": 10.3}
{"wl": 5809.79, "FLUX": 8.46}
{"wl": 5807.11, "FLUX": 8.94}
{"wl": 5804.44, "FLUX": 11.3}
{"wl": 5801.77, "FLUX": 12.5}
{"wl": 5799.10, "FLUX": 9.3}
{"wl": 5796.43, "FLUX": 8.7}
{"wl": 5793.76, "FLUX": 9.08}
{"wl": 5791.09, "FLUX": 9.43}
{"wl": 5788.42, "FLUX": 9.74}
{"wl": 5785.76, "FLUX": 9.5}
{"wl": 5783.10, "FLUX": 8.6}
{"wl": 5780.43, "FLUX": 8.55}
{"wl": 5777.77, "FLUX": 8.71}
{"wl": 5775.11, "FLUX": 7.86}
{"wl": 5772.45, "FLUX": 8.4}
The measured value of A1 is 0.16 mag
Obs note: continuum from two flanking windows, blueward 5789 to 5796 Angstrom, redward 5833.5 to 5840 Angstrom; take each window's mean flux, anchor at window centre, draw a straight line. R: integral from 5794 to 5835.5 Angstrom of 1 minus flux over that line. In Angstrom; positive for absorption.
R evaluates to 0.6 Angstrom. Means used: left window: 9.23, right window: 9.46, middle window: 9.2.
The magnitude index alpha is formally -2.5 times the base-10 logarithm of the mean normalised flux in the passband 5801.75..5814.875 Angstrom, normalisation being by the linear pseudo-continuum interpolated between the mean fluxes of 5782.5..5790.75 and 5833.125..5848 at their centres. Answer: -0.09 mag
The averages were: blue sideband 9.36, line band 10.1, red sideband 9.26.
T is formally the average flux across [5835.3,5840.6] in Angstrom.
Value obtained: 9.28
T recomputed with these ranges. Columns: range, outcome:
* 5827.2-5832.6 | 7.82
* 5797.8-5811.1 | 10.1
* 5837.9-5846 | 9.08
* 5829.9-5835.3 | 8.56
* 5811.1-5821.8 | 8.89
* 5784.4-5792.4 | 9.56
